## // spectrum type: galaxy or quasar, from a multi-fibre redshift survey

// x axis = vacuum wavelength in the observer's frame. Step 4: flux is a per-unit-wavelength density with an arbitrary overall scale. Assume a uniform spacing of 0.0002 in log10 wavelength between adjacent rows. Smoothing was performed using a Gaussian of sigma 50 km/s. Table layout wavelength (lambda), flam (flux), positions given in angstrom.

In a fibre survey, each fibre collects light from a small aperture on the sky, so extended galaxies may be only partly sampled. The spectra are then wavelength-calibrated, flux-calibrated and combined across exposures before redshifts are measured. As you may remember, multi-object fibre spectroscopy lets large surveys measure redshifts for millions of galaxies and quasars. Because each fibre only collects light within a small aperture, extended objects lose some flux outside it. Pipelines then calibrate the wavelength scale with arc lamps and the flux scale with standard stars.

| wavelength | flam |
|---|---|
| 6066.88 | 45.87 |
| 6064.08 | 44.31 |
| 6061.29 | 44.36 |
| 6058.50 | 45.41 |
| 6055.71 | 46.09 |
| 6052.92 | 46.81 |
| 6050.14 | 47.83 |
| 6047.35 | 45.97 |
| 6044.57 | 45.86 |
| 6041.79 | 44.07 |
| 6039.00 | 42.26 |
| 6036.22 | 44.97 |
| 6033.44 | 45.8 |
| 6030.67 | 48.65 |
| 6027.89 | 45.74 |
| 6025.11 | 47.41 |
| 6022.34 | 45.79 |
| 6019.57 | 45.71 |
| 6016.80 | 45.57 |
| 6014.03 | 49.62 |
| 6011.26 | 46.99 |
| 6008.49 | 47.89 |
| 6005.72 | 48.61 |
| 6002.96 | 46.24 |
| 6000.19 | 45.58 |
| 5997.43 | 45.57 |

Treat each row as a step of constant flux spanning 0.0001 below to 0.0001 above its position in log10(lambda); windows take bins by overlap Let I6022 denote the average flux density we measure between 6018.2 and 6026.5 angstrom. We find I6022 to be 46.3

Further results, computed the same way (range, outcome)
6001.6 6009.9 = 47.6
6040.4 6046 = 45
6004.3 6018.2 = 47.7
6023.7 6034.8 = 46.9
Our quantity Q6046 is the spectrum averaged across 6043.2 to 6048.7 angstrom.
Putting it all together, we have 46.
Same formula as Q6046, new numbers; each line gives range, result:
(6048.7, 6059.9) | 46.5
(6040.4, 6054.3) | 46.1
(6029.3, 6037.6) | 46.5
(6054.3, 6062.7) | 45.3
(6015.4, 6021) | 45.7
